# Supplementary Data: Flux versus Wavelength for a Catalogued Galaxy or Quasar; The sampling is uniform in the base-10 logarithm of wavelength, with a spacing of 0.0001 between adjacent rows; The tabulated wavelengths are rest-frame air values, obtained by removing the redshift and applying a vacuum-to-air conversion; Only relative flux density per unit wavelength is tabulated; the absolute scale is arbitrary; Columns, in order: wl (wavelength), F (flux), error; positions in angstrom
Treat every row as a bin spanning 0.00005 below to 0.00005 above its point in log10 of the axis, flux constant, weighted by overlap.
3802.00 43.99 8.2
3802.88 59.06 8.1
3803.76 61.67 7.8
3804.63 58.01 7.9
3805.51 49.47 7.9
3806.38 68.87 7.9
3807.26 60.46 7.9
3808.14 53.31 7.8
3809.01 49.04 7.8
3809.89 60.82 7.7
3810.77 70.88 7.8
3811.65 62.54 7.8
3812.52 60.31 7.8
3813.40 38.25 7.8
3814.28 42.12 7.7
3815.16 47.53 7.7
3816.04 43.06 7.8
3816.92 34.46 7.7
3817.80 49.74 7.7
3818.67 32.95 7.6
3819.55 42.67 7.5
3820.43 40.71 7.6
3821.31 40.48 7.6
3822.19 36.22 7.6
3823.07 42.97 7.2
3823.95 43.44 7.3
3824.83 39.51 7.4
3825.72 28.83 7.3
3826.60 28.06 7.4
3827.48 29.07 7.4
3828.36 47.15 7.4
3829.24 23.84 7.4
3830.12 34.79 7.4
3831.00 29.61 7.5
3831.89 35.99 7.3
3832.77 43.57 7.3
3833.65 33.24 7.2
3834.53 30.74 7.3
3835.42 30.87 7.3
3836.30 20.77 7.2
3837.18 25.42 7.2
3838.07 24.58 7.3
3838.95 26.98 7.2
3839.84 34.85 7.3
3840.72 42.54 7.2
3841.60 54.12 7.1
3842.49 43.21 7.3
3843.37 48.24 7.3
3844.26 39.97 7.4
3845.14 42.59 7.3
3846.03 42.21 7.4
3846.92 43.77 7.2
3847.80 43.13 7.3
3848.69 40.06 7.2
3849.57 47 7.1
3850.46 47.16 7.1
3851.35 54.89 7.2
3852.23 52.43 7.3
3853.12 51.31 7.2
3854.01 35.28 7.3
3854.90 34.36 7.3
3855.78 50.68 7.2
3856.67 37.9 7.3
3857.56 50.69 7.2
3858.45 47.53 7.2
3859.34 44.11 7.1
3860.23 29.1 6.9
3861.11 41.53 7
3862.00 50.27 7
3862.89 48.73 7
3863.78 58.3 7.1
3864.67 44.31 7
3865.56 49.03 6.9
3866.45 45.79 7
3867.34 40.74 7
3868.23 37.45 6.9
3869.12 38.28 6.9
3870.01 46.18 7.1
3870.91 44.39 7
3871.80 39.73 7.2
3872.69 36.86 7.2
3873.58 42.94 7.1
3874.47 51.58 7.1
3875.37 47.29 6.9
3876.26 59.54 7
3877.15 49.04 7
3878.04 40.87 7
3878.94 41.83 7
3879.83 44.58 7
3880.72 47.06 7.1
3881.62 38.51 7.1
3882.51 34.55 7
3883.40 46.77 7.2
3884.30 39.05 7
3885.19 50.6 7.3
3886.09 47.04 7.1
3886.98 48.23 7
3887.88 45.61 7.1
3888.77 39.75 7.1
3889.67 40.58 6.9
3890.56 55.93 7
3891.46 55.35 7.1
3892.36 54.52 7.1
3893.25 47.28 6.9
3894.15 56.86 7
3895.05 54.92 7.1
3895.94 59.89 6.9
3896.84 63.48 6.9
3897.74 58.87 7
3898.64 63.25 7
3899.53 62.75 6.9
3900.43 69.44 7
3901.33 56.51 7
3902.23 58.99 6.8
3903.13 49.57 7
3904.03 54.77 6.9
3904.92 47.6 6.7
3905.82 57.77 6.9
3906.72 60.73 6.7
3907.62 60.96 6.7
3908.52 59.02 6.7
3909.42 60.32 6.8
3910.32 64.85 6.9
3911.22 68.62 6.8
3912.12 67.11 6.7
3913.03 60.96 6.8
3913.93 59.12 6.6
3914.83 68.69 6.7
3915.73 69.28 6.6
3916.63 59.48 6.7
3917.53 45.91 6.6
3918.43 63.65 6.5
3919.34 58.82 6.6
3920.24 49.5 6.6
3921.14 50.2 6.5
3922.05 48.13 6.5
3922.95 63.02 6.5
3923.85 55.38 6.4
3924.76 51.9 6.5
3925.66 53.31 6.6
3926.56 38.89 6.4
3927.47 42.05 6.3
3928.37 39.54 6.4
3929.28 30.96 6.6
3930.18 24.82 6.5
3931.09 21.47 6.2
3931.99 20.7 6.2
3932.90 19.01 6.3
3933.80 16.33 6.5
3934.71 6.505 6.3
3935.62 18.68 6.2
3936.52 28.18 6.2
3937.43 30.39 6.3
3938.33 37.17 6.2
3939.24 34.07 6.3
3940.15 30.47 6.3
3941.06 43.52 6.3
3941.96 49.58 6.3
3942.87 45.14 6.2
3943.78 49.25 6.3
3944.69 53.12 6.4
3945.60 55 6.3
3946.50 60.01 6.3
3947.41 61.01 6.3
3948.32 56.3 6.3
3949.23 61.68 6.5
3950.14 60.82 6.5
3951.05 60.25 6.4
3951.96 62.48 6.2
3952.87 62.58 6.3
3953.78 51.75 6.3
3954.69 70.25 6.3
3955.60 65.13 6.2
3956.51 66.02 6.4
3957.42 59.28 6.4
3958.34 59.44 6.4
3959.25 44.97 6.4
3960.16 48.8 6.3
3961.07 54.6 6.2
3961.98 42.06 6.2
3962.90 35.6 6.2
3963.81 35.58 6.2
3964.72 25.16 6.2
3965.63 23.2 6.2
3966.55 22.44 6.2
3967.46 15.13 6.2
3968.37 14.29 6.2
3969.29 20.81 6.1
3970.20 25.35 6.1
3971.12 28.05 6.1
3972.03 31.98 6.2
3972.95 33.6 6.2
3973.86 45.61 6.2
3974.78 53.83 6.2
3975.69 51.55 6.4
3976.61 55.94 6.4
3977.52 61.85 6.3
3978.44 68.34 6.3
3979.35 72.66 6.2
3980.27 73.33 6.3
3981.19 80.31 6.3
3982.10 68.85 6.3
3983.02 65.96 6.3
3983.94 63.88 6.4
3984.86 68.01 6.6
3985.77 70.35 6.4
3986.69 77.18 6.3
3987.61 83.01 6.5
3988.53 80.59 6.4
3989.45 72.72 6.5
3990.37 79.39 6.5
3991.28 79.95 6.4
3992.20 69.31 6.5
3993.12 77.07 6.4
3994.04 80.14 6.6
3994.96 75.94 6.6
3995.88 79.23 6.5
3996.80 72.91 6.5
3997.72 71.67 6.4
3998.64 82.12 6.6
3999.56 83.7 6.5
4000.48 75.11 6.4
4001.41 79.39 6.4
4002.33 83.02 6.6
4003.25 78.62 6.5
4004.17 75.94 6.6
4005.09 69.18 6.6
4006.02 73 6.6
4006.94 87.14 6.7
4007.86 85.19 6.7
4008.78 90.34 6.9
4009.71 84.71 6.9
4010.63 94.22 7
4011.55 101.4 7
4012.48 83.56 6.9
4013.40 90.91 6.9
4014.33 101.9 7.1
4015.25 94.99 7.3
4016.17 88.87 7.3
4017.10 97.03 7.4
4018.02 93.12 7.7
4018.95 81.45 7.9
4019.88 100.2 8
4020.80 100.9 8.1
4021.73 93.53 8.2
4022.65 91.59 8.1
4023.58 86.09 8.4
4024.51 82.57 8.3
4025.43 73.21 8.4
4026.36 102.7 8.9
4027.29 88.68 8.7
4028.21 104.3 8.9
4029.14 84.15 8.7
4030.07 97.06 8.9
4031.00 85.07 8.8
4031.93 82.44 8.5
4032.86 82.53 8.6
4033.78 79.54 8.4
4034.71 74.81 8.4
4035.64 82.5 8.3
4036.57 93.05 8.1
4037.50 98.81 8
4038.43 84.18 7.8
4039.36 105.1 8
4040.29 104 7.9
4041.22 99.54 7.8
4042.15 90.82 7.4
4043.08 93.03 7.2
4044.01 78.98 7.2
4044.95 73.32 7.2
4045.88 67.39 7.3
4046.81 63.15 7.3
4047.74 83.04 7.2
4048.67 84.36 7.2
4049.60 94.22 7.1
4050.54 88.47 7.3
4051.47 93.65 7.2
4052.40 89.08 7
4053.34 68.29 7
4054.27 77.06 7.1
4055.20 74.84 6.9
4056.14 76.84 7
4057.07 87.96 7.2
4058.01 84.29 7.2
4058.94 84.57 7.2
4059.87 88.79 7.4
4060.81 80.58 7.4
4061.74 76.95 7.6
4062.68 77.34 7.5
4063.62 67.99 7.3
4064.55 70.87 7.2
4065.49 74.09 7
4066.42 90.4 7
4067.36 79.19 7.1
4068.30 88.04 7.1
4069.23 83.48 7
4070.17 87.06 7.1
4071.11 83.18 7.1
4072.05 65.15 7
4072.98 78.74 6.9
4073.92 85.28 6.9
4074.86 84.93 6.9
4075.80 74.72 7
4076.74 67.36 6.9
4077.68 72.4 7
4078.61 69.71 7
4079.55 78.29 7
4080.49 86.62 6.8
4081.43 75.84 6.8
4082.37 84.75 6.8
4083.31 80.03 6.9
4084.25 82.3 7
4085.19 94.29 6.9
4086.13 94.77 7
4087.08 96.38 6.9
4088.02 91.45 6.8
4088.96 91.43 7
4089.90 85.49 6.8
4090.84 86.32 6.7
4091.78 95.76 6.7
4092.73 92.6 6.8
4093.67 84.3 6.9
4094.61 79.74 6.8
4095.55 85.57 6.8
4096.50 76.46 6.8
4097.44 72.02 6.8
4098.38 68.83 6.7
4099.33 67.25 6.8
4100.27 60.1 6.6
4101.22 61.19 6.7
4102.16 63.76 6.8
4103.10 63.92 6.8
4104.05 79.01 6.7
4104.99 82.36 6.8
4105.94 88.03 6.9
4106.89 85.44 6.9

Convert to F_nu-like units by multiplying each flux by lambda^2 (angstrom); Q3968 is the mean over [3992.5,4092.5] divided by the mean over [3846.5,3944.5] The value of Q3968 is 1.93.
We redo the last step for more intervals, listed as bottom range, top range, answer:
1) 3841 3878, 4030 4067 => 2.04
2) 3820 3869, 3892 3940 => 1.27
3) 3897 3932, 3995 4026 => 1.66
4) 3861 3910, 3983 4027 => 1.76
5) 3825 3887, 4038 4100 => 2.21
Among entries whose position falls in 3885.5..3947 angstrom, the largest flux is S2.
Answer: 69.44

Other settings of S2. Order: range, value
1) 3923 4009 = 90.34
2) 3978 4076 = 105.1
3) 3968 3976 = 53.83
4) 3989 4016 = 101.9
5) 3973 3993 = 83.01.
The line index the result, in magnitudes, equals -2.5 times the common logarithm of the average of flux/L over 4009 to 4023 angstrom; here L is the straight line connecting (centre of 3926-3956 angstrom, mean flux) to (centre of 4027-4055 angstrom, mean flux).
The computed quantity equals -0.23 mag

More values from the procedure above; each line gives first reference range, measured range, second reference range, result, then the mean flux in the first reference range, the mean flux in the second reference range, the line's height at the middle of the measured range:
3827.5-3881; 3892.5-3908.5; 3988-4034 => -0.06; 41.8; 85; 54.5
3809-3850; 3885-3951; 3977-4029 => 0.22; 40.2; 82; 61.5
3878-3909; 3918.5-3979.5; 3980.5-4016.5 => 0.45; 52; 79.9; 66.8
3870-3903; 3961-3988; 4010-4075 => 0.40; 49.8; 86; 70.2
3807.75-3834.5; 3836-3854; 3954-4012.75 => 0.10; 42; 63.2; 45.1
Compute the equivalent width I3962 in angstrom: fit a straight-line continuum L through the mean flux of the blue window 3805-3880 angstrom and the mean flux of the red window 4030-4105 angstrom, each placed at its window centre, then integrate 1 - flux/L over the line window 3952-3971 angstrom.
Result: 6.3 angstrom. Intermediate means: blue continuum 43.1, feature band 42.3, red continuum 81.7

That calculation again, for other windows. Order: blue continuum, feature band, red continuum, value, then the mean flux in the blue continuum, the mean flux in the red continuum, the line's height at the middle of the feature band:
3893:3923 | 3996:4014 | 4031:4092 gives -1.95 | 58.8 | 83.2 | 74.2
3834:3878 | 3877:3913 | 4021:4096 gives -1.70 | 42.6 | 84.3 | 50.6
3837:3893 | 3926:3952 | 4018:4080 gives 9.00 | 44.2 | 83.9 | 60.2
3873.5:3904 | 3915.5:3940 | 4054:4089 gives 7.49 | 50.8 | 81.2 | 57.3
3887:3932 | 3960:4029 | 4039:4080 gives -0.03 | 53.7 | 81.4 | 69.4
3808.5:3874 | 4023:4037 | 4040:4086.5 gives -2.05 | 41.8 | 81.5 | 75.5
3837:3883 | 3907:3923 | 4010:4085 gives -1.23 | 43.4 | 84.9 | 55.6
